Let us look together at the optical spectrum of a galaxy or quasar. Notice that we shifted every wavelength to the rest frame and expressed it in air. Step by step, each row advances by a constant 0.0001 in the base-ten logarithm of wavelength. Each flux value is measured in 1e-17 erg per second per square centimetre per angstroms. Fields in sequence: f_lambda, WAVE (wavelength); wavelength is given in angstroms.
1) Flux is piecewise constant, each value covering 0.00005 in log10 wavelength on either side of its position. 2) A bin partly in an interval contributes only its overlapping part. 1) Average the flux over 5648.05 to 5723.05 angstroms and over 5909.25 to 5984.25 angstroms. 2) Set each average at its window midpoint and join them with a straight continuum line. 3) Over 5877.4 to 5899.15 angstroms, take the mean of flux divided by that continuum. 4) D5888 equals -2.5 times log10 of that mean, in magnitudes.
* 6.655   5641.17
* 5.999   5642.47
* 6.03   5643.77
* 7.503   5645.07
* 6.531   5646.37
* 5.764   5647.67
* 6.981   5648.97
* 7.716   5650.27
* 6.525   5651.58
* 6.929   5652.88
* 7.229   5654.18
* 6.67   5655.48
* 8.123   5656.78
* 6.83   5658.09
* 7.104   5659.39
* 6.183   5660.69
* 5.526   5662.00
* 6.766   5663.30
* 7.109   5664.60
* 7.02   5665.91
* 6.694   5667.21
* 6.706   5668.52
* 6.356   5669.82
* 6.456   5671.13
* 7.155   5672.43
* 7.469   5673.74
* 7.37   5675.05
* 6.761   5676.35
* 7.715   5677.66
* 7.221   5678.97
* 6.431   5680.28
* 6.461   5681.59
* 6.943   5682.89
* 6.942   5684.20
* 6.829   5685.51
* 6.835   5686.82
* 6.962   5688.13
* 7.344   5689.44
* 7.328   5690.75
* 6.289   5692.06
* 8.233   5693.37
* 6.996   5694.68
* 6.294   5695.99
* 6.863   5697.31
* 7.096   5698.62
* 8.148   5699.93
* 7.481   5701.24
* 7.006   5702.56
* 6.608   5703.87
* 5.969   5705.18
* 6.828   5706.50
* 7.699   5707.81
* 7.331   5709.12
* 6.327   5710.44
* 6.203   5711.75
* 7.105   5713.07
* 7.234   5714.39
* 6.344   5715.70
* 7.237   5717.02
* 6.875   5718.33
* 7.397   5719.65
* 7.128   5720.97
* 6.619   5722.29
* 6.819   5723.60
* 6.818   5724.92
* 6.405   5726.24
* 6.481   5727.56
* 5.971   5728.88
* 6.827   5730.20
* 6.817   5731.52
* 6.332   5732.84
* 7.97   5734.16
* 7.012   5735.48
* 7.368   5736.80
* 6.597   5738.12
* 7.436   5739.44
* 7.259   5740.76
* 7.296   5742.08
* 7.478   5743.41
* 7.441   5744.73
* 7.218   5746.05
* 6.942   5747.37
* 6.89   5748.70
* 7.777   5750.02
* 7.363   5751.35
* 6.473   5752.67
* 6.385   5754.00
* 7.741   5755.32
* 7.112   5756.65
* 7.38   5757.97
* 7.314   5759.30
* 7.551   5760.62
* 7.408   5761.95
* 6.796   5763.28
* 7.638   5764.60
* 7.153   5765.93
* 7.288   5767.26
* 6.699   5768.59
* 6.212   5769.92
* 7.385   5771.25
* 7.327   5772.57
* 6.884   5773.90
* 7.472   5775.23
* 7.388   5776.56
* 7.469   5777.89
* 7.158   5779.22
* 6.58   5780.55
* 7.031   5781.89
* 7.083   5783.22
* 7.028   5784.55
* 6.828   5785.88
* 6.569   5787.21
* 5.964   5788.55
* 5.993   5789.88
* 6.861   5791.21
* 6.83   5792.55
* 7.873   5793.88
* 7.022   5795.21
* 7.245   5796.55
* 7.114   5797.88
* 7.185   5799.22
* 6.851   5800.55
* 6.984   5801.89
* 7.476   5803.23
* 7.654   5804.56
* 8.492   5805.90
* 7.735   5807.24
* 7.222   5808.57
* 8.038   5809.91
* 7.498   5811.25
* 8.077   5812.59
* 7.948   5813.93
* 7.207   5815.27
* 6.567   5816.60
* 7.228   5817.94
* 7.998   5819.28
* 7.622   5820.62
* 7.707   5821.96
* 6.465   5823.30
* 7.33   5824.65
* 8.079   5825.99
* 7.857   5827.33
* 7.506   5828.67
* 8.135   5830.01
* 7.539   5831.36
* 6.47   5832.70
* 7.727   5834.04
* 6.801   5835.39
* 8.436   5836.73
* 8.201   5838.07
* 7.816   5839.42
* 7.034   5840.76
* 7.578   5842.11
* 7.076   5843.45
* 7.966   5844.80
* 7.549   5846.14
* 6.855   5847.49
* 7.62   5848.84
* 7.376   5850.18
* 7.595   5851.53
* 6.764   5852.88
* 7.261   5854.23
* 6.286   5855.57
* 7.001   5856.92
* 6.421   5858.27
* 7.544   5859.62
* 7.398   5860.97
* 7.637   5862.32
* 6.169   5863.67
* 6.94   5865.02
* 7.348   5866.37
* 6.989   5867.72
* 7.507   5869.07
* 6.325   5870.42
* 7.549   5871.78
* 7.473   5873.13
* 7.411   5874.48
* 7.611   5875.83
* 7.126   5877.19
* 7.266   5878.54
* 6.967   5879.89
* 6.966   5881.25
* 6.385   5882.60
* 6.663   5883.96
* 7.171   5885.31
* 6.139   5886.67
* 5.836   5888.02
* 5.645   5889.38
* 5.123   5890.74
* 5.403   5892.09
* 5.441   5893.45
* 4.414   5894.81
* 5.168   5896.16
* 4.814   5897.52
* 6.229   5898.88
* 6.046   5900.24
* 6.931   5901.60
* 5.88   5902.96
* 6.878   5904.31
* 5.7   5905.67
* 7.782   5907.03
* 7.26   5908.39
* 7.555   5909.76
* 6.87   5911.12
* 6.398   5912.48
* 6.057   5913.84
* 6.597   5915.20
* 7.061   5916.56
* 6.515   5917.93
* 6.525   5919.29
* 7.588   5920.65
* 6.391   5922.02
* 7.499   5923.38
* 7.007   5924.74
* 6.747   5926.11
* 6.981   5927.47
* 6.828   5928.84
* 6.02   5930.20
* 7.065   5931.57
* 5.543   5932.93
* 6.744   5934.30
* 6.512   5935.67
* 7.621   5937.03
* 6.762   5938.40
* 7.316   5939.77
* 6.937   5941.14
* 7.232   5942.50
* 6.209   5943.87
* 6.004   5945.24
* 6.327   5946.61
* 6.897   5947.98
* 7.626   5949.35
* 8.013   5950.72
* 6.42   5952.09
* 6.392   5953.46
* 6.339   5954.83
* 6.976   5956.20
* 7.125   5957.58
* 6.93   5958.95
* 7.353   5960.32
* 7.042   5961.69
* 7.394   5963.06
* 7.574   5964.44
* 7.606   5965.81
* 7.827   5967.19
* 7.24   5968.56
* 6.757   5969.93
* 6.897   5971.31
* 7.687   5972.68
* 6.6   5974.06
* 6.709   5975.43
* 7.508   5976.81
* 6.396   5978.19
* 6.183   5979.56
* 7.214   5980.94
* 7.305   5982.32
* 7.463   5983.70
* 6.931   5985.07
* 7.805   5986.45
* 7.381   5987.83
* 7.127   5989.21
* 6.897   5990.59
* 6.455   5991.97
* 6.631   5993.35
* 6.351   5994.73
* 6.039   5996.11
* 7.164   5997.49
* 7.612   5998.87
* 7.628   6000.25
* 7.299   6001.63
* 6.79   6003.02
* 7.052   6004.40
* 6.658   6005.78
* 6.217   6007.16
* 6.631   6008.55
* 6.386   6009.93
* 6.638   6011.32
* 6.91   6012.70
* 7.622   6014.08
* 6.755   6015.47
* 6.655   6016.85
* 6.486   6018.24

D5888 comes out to 0.16 mag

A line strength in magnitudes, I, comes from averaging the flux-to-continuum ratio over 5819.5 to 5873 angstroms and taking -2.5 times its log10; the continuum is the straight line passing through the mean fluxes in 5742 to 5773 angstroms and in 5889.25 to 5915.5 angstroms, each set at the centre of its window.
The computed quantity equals -0.13 mag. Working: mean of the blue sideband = 7.17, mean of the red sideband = 6.11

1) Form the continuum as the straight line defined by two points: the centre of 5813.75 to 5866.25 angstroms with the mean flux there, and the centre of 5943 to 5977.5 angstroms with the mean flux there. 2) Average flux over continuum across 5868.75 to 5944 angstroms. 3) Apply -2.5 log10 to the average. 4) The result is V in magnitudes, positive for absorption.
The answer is 0.09 mag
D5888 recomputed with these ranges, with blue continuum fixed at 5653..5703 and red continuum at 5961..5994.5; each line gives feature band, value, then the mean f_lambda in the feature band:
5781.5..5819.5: -0.03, 7.22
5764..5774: -0.01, 7.08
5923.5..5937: 0.06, 6.69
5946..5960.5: 0.02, 6.93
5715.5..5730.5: 0.04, 6.75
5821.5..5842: -0.07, 7.54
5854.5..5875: 0.00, 7.07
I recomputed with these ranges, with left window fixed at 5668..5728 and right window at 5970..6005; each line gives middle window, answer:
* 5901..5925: 0.03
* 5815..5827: -0.06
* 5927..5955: 0.04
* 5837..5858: -0.06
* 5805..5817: -0.10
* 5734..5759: -0.04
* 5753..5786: -0.03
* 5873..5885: -0.02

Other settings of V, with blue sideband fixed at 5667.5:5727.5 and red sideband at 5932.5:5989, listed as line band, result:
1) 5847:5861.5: -0.02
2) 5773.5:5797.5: 0.00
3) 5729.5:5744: -0.03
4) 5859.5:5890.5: 0.01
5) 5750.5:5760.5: -0.03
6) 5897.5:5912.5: 0.06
